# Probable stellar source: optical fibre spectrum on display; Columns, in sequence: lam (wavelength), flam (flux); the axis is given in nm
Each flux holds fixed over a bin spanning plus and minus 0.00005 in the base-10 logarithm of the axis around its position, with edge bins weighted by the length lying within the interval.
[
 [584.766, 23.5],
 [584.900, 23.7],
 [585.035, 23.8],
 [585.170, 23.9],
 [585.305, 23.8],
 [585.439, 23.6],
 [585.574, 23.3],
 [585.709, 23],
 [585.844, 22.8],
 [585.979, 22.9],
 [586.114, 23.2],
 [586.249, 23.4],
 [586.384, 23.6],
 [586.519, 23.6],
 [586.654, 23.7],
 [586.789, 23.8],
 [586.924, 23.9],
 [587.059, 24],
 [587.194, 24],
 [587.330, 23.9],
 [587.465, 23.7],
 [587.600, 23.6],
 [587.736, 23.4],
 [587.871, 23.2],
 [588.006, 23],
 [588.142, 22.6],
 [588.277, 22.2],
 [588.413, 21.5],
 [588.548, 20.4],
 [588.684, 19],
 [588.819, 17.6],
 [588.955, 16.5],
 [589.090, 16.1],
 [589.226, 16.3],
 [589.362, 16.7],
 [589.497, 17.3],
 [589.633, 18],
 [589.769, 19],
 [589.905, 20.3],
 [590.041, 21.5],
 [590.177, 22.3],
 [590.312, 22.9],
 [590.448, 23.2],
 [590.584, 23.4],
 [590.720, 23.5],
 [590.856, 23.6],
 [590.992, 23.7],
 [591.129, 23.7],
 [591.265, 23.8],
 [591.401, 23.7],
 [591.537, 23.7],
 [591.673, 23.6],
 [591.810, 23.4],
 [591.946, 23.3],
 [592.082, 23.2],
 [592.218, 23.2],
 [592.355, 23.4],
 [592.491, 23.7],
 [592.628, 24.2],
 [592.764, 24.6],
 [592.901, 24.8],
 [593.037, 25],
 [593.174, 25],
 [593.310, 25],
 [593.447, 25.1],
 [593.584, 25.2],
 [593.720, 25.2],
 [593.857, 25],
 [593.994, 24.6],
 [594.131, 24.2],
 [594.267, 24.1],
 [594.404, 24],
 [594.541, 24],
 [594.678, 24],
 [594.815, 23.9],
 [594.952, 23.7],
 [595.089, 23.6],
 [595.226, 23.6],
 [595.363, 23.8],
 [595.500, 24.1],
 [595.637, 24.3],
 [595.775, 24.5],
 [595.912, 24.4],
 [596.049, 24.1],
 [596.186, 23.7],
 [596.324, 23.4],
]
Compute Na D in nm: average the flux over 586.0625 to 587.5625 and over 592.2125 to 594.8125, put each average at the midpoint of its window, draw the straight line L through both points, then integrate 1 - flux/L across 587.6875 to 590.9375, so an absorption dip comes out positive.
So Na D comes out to 0.47 nm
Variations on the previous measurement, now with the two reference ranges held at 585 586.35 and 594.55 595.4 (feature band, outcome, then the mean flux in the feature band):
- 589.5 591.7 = 0.12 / 22.3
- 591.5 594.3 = -0.07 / 24.3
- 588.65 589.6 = 0.26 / 17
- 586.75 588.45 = 0.01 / 23.3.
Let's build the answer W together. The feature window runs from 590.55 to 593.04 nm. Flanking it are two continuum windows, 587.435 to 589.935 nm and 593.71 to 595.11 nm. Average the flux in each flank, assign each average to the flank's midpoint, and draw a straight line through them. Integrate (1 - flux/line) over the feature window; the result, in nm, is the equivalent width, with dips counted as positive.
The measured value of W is -0.167 nm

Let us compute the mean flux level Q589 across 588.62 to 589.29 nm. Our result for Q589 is 17.1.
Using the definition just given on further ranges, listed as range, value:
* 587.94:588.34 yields 22.6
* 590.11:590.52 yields 22.9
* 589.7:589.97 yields 19.6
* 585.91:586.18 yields 23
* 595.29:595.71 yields 24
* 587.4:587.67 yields 23.6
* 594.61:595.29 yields 23.8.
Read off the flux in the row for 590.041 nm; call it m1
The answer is 21.5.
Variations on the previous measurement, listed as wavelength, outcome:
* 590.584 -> 23.4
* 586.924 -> 23.9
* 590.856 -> 23.6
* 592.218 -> 23.2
